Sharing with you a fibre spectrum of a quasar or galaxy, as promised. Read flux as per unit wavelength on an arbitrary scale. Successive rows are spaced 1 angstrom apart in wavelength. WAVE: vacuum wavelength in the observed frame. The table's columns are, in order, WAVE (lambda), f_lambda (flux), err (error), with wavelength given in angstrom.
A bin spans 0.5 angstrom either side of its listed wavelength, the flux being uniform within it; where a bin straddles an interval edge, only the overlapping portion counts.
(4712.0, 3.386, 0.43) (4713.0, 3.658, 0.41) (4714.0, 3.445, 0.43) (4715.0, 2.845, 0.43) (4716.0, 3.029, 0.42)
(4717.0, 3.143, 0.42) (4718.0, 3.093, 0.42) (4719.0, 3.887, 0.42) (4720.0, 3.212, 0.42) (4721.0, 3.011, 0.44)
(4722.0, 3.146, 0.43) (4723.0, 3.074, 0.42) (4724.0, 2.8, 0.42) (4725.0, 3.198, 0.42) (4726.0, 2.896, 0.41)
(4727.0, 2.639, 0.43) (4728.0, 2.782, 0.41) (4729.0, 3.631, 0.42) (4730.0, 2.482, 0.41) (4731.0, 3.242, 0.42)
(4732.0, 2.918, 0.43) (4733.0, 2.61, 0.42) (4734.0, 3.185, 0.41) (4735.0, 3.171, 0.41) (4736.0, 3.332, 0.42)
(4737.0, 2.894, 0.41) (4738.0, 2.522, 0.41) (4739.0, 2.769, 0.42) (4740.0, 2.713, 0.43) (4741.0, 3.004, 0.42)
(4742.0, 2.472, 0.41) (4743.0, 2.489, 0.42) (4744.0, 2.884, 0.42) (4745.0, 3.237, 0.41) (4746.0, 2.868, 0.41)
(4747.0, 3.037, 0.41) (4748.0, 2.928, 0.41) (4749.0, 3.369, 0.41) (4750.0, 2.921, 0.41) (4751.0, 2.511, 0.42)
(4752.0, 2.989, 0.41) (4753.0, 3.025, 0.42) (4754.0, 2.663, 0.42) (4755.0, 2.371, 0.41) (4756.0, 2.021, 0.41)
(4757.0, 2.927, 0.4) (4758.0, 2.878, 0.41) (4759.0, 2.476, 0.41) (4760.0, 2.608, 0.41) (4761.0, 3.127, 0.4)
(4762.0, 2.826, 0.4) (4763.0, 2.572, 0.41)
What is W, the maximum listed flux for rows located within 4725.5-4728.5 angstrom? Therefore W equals 2.896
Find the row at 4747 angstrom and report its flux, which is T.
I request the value 3.037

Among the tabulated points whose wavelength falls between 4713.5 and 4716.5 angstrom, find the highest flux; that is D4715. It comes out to 3.445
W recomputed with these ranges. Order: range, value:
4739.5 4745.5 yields 3.237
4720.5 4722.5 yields 3.146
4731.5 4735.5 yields 3.185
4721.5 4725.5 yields 3.198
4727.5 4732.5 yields 3.631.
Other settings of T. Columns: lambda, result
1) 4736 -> 3.332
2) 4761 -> 3.127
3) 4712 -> 3.386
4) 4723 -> 3.074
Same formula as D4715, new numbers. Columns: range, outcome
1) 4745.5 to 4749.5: 3.369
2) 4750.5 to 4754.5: 3.025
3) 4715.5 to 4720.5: 3.887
